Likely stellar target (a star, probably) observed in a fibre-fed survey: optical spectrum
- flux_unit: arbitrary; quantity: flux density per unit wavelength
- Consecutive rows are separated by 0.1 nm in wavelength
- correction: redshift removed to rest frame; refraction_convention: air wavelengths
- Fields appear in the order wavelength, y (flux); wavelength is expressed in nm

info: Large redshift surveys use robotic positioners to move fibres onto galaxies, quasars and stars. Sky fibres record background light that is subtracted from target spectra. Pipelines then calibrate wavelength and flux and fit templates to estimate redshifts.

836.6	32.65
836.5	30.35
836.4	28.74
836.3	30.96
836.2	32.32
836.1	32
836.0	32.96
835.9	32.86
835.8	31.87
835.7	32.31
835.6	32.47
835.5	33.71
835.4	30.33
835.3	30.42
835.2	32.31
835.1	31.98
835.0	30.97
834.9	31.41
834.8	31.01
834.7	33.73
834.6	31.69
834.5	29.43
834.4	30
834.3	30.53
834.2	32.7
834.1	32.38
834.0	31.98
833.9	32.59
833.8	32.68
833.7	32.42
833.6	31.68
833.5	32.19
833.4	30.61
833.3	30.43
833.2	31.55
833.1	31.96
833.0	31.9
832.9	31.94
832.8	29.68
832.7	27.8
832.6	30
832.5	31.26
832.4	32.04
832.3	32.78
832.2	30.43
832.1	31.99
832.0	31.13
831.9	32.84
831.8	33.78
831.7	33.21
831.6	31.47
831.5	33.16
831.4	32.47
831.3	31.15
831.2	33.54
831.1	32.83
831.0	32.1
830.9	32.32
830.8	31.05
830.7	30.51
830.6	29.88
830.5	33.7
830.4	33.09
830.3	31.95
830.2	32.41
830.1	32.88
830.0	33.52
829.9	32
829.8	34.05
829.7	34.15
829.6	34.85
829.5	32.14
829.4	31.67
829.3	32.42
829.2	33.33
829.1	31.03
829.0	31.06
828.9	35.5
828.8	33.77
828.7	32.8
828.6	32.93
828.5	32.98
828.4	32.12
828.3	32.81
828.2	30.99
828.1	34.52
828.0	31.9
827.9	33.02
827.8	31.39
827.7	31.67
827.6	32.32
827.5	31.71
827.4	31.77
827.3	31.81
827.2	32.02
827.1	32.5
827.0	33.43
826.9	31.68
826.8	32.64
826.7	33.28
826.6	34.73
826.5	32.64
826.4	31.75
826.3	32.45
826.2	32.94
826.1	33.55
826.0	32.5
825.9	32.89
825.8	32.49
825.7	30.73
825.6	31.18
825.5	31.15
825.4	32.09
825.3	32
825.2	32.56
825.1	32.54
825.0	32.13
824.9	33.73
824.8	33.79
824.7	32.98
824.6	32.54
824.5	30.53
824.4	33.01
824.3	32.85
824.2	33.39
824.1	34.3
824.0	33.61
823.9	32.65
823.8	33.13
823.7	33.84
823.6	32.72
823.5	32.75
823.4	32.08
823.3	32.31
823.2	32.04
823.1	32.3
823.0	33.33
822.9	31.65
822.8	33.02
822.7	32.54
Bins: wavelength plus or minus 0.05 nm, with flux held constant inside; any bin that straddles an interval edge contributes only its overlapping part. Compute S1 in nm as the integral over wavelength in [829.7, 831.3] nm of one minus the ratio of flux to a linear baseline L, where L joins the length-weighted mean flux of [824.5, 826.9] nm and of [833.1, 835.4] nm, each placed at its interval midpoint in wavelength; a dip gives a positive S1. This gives -0.02 nm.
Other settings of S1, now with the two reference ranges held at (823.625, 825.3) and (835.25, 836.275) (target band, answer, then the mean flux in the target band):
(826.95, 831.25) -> 0.010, 32.5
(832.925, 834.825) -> 0.034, 31.7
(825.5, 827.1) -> 0.013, 32.5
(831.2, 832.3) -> 0.005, 32.3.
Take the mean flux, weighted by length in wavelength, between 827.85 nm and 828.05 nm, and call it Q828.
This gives 32.5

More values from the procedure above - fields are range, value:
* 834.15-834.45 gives 31.1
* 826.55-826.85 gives 33.6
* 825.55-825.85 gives 31.5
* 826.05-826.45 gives 32.7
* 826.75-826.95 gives 32.2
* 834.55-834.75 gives 32.7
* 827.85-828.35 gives 32.6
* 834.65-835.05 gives 31.8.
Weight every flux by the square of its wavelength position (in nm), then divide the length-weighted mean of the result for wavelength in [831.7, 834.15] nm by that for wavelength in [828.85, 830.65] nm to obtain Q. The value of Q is 0.97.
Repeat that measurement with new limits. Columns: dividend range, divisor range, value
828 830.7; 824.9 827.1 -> 1.02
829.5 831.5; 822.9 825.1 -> 1.01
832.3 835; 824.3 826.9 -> 0.98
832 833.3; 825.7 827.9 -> 0.97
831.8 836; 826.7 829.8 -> 0.98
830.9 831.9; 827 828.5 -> 1.02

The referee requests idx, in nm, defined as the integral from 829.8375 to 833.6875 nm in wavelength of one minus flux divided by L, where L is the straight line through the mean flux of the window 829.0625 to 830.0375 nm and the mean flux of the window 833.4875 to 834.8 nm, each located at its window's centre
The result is 0.07 nm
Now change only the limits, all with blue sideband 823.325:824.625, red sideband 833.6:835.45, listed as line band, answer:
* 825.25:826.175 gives 0.02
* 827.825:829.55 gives -0.02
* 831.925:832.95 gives 0.03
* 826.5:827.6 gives 0.00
